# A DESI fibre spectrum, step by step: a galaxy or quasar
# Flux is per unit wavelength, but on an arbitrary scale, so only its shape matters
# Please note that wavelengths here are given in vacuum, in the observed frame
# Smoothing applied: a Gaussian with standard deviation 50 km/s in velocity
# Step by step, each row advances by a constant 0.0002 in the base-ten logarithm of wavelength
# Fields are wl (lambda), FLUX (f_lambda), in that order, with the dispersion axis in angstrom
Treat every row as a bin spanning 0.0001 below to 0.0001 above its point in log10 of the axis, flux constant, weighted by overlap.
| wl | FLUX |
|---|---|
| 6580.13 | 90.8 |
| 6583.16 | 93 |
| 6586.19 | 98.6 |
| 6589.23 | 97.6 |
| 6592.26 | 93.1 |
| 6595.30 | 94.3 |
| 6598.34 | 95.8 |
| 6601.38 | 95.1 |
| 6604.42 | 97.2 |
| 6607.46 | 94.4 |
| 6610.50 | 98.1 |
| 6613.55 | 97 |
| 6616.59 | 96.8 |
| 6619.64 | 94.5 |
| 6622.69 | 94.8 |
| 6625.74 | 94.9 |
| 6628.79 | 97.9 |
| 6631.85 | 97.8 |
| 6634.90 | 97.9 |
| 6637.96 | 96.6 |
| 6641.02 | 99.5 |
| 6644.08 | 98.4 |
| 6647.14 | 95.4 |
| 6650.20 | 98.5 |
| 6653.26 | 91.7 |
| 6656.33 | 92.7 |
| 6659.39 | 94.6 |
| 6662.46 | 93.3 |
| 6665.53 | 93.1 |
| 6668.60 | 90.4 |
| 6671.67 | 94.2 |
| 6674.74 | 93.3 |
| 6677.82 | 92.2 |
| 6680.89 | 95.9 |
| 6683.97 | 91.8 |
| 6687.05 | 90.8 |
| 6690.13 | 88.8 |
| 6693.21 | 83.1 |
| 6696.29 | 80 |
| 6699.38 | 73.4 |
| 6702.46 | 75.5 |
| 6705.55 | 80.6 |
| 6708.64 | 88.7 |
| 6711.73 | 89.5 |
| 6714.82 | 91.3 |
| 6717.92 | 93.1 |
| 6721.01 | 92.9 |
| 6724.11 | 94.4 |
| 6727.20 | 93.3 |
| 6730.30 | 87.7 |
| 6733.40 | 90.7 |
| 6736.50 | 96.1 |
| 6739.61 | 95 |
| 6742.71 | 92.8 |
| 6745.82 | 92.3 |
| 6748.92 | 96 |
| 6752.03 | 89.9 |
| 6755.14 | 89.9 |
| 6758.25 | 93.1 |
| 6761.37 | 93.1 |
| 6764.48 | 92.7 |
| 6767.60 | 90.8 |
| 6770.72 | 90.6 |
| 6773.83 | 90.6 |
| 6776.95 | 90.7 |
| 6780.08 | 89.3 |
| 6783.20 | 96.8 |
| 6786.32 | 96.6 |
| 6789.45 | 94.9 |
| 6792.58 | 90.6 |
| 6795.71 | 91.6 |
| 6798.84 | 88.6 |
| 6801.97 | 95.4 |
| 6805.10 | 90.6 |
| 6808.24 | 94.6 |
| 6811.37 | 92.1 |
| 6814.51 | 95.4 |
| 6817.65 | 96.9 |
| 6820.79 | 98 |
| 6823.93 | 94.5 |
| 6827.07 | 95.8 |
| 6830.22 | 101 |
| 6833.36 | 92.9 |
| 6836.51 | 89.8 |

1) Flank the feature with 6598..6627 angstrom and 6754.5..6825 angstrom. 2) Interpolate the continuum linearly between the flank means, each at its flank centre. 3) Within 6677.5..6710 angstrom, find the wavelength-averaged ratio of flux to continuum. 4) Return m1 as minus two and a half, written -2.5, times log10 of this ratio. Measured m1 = 0.11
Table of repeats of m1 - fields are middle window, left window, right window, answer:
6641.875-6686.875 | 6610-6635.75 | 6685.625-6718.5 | -0.04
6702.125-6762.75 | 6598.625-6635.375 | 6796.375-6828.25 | 0.05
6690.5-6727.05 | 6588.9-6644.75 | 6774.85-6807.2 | 0.10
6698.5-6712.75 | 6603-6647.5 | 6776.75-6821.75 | 0.17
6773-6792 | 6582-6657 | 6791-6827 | 0.01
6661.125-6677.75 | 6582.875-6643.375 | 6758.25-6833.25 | 0.03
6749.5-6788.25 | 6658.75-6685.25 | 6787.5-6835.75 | 0.02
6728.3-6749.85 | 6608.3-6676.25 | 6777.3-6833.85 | 0.02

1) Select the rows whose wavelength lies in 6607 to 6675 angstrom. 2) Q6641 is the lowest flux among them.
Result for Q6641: 90.4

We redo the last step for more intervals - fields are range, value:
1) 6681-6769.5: 73.4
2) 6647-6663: 91.7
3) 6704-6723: 80.6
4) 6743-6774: 89.9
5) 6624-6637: 94.9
